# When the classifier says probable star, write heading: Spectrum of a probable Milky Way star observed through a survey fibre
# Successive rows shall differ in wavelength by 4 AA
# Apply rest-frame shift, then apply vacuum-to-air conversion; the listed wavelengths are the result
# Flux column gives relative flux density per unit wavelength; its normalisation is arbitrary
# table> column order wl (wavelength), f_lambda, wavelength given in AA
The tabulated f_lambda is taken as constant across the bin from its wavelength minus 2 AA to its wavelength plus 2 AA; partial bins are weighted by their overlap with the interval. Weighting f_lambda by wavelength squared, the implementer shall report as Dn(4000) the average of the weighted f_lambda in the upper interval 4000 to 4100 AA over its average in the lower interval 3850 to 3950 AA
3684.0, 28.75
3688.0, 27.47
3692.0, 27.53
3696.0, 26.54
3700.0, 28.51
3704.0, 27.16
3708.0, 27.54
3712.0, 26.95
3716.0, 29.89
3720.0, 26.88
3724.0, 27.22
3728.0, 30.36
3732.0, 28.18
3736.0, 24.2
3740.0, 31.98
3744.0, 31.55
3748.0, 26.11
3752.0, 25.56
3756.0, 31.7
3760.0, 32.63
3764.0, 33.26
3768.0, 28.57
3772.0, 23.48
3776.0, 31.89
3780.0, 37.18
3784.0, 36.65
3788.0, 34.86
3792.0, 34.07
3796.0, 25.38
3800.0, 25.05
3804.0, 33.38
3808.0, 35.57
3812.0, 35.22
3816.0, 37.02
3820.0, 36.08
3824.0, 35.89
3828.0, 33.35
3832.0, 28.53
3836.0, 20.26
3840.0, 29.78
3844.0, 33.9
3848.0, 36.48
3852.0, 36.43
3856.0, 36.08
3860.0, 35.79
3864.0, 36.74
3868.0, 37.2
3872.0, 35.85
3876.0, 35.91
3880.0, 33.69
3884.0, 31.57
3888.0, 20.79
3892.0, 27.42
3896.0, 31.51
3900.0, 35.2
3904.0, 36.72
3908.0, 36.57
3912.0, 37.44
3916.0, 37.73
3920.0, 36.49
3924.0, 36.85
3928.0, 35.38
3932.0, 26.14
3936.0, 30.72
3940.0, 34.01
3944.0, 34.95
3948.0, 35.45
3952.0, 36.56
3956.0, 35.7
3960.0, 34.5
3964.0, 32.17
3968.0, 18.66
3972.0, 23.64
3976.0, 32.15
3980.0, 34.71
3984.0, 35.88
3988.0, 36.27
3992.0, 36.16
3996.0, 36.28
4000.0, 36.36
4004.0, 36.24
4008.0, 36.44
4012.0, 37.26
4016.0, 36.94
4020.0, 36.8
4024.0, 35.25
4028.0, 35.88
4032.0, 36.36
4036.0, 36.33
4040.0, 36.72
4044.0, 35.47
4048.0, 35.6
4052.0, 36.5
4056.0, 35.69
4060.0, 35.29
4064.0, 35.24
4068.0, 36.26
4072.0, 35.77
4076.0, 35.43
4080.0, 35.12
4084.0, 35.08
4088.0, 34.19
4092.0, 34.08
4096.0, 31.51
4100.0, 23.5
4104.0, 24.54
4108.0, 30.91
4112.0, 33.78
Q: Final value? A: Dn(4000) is 1.12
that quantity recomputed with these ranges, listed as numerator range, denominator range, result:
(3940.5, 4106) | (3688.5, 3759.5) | 1.42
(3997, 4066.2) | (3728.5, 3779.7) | 1.42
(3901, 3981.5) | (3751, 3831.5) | 1.11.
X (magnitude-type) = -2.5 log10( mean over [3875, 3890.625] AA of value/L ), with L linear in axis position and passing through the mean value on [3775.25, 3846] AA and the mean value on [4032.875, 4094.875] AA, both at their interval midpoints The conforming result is 0.113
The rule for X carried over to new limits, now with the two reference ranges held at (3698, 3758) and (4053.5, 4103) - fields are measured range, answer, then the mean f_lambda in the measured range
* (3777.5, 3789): -0.24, 36.2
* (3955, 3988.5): 0.03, 31.2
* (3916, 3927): -0.17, 36.7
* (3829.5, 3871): -0.10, 33.2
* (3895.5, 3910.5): -0.14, 35.4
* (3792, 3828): -0.12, 33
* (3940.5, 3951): -0.11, 35.2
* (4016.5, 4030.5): -0.10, 36.1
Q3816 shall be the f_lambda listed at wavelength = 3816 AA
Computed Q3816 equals 37.02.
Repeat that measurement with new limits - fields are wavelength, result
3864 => 36.74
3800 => 25.05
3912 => 37.44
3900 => 35.2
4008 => 36.44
